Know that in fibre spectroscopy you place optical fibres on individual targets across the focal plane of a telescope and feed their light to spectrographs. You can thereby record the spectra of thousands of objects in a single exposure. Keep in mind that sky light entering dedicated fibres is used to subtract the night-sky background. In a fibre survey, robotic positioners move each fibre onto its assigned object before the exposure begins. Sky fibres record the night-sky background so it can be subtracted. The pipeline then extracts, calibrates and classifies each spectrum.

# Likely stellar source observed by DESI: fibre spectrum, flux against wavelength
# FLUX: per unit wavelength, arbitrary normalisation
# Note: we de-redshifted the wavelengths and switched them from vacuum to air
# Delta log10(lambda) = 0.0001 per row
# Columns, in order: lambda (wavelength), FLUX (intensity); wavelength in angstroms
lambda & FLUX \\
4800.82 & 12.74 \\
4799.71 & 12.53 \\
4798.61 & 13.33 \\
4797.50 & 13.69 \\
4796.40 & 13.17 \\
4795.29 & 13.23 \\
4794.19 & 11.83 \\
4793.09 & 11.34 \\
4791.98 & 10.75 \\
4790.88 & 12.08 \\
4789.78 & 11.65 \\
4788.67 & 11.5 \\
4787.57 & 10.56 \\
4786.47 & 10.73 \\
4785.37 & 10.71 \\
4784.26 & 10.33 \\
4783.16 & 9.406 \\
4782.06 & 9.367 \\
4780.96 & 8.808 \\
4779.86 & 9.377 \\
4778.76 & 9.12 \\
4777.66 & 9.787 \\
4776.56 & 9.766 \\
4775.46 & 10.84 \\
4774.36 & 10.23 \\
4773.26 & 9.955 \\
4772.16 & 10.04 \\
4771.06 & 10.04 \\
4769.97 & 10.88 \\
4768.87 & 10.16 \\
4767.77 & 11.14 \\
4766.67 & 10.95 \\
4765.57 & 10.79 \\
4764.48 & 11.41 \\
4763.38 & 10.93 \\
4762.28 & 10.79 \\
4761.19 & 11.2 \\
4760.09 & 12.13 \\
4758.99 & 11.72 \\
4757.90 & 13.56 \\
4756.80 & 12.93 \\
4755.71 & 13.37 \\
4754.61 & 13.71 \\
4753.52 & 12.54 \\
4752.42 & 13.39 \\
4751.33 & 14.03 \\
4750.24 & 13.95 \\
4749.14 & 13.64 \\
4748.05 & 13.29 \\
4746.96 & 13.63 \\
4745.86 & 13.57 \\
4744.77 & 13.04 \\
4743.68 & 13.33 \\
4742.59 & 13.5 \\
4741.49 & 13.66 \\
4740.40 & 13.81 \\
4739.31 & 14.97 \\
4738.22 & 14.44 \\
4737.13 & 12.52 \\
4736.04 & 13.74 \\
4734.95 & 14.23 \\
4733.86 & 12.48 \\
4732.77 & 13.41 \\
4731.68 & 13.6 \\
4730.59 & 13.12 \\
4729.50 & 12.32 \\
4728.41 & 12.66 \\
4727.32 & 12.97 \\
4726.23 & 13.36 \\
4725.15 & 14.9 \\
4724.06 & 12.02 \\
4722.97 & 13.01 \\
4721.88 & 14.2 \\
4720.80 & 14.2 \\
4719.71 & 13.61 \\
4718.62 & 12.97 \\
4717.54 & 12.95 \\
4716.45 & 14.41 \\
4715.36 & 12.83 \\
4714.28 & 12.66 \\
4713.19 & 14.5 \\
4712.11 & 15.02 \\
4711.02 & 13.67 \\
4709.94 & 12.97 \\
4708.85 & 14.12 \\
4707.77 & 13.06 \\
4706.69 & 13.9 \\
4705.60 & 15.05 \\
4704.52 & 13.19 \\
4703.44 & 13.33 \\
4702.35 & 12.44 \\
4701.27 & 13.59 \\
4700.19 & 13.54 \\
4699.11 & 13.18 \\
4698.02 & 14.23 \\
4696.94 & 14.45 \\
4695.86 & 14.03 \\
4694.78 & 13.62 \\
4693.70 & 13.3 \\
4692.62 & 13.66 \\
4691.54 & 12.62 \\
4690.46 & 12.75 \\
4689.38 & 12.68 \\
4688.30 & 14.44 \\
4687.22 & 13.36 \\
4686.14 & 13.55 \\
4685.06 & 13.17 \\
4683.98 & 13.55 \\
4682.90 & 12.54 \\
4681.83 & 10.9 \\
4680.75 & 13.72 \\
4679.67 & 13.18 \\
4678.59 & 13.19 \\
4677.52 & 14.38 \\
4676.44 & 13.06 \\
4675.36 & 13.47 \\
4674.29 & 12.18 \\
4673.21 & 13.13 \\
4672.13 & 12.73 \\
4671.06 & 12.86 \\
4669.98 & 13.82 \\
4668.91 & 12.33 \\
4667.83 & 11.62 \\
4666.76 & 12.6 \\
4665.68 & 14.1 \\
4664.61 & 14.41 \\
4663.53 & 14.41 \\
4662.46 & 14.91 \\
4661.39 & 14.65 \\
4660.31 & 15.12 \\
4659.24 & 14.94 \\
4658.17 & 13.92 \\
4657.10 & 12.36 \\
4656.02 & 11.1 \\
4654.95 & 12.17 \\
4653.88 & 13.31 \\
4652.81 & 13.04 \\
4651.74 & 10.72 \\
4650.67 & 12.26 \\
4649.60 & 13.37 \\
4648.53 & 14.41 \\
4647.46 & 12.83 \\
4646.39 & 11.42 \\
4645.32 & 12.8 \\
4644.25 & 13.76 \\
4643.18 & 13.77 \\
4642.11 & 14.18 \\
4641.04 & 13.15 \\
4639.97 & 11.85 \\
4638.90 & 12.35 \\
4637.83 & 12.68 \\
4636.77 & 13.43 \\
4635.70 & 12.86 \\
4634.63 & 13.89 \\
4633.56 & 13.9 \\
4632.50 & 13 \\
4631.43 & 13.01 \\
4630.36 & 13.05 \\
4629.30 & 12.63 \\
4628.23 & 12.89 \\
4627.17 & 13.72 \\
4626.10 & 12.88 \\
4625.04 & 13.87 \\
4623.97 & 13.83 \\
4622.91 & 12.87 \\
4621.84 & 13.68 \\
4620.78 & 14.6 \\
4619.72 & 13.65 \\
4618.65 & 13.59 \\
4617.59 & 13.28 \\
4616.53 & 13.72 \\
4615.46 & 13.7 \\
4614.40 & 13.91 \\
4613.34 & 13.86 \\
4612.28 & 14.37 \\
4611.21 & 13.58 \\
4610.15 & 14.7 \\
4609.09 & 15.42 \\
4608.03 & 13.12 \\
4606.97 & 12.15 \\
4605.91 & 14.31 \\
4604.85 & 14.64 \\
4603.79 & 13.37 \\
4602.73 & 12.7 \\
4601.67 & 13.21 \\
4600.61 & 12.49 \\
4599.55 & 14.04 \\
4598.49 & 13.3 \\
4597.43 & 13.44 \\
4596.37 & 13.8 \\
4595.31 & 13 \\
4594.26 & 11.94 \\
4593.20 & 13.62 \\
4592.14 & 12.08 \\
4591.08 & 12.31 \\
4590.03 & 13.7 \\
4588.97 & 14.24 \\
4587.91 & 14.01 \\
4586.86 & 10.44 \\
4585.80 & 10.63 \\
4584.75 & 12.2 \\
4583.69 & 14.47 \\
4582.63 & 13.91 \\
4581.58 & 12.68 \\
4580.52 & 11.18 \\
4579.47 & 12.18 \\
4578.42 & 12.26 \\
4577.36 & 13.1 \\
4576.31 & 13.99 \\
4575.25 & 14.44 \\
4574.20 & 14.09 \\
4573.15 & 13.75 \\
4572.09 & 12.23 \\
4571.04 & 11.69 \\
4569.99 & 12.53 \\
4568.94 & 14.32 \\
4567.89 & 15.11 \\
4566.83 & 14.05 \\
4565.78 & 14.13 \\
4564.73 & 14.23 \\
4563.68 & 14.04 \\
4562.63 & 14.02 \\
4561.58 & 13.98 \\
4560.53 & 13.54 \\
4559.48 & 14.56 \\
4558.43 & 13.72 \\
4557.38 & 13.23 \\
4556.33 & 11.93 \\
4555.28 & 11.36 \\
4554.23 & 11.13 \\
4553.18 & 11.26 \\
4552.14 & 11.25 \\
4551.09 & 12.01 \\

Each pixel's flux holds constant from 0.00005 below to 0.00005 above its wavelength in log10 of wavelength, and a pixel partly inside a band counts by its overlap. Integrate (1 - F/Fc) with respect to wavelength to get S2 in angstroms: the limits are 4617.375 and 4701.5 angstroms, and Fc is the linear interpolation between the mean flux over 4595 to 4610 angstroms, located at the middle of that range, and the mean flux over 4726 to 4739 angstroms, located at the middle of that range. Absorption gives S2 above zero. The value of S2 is 0.9 angstroms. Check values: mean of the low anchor 13.5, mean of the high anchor 13.3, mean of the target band 13.3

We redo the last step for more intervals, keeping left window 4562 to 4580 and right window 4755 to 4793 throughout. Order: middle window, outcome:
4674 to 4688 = -1.2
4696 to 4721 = -4.2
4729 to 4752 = -4.7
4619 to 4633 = -0.6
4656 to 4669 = -1.5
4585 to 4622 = -0.8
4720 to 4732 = -1.9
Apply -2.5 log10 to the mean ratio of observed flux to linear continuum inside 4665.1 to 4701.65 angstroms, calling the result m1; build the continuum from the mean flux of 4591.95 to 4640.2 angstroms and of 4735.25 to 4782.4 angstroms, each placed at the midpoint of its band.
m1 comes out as -0.041 mag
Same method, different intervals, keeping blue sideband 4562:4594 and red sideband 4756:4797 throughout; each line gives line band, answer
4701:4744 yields -0.173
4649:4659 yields -0.022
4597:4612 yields -0.061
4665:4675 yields -0.063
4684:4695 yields -0.121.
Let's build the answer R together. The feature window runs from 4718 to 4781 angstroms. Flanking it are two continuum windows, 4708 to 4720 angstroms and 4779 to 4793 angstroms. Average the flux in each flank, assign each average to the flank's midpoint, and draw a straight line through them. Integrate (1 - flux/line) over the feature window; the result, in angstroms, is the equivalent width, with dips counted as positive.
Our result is -1.7 angstroms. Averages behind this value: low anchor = 13.6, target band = 12.4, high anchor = 10.4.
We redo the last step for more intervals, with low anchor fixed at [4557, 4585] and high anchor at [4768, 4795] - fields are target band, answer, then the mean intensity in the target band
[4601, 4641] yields -2.2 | 13.5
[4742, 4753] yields -2.6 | 13.5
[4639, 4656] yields -0.6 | 12.8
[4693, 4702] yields -1.6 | 13.7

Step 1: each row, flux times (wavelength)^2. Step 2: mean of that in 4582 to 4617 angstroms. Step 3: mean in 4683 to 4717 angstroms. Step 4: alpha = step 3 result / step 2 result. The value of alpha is 1.1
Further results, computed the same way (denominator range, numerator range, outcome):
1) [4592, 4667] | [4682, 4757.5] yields 1.05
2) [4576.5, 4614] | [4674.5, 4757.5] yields 1.08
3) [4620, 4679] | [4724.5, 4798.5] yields 0.96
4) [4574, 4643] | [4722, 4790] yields 0.97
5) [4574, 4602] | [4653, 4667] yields 1.09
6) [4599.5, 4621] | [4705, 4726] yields 1.04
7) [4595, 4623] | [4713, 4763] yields 1.03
